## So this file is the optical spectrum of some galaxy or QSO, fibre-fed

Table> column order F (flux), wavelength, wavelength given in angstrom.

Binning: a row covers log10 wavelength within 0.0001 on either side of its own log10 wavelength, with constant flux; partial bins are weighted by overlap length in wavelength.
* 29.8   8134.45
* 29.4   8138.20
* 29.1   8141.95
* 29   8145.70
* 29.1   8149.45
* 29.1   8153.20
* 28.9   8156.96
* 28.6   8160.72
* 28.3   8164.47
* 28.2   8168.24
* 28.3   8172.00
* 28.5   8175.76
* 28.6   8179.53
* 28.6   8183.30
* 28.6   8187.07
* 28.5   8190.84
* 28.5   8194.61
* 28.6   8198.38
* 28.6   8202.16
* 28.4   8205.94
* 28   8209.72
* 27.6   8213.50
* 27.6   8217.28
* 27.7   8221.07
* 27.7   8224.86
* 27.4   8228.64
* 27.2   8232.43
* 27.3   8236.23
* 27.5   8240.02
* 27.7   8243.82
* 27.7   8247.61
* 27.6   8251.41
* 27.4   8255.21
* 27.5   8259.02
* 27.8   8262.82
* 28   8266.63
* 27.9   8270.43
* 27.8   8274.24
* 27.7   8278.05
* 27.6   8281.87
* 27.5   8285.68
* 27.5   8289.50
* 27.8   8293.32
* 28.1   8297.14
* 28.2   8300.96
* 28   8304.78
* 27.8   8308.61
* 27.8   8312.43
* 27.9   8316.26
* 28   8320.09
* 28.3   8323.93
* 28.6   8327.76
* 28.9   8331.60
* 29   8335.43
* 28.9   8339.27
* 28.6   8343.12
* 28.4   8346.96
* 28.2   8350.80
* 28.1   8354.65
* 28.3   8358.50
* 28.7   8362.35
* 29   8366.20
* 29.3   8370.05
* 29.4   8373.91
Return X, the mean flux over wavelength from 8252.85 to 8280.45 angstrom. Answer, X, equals 27.7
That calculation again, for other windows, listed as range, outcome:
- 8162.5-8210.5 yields 28.5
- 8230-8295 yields 27.6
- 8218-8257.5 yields 27.5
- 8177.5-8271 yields 27.9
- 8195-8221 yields 28.1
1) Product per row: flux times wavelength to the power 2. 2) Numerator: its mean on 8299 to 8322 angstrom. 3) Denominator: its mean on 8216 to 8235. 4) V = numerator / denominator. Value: 1.0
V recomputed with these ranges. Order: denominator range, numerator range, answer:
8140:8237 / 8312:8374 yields 1.05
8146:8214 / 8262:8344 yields 1.01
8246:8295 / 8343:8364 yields 1.05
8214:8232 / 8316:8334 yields 1.06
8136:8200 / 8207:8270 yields 0.98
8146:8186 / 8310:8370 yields 1.04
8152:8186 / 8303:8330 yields 1.02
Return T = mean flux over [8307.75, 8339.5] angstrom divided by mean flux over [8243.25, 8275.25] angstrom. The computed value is 1.02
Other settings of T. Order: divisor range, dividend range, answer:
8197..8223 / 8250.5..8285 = 0.99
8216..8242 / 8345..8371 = 1.04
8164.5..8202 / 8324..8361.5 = 1.00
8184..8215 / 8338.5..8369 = 1.01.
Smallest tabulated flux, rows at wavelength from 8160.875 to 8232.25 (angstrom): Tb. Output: 27.4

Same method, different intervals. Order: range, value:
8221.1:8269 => 27.2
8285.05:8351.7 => 27.5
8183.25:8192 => 28.5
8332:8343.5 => 28.6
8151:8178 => 28.2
